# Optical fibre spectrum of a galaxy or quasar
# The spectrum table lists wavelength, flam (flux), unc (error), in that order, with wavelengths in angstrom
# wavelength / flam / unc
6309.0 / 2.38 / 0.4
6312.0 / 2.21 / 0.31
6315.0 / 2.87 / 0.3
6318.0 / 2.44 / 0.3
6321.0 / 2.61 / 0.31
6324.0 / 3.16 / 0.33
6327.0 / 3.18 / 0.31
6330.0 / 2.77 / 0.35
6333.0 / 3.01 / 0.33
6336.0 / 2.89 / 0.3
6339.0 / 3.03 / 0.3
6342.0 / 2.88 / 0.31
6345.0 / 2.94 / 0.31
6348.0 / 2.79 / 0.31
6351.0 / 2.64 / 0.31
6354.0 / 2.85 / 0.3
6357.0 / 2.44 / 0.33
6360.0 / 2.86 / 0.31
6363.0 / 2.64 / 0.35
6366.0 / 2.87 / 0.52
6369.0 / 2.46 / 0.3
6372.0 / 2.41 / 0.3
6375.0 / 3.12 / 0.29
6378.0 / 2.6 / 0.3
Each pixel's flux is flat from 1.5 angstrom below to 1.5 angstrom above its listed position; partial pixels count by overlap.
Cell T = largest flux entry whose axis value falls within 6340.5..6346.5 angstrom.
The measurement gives 2.94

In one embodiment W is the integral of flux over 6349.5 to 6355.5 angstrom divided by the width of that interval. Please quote 2.74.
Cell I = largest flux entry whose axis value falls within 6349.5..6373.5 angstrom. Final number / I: 2.87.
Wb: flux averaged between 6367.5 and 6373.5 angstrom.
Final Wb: 2.44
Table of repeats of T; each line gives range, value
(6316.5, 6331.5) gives 3.18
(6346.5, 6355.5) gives 2.85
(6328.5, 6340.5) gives 3.03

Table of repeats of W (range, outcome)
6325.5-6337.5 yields 2.96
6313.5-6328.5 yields 2.85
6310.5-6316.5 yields 2.54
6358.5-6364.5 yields 2.75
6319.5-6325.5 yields 2.89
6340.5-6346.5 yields 2.91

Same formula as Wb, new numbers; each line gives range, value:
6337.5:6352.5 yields 2.86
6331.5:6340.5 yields 2.98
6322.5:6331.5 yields 3.04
